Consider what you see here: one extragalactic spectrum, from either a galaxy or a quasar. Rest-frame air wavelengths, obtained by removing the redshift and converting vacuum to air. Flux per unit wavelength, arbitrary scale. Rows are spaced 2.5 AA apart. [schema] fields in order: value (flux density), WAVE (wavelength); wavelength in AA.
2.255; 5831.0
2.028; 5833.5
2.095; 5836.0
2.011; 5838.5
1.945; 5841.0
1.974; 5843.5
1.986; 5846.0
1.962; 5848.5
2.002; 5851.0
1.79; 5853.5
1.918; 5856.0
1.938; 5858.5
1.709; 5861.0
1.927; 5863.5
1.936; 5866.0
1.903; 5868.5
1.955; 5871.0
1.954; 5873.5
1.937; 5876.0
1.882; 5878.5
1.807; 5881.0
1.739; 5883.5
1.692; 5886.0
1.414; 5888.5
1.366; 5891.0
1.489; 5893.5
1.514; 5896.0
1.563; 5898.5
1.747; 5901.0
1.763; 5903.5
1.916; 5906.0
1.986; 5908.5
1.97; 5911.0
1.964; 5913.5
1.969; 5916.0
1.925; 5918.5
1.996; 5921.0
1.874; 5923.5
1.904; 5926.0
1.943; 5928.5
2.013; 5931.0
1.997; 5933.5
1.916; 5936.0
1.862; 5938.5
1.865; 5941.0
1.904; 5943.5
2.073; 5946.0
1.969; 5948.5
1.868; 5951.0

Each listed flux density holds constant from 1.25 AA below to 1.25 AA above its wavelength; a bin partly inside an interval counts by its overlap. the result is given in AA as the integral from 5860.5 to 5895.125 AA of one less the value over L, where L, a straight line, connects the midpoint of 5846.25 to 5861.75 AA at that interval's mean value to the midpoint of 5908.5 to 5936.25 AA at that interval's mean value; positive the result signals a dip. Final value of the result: 2.8 AA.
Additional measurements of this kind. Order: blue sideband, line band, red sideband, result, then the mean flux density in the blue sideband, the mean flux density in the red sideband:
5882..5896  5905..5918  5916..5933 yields -1.2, 1.54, 1.95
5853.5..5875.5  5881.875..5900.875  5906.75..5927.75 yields 3.6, 1.9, 1.95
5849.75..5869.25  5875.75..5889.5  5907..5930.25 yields 1.3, 1.89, 1.95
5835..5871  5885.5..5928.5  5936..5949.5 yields 3.5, 1.93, 1.93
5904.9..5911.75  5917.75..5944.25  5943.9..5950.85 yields 0.6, 1.96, 1.98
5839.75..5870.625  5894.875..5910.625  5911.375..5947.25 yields 1.4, 1.92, 1.94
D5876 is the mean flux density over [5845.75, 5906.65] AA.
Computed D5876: 1.79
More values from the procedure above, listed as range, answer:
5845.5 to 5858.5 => 1.93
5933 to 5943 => 1.9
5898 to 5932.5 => 1.9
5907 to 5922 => 1.97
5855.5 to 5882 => 1.9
